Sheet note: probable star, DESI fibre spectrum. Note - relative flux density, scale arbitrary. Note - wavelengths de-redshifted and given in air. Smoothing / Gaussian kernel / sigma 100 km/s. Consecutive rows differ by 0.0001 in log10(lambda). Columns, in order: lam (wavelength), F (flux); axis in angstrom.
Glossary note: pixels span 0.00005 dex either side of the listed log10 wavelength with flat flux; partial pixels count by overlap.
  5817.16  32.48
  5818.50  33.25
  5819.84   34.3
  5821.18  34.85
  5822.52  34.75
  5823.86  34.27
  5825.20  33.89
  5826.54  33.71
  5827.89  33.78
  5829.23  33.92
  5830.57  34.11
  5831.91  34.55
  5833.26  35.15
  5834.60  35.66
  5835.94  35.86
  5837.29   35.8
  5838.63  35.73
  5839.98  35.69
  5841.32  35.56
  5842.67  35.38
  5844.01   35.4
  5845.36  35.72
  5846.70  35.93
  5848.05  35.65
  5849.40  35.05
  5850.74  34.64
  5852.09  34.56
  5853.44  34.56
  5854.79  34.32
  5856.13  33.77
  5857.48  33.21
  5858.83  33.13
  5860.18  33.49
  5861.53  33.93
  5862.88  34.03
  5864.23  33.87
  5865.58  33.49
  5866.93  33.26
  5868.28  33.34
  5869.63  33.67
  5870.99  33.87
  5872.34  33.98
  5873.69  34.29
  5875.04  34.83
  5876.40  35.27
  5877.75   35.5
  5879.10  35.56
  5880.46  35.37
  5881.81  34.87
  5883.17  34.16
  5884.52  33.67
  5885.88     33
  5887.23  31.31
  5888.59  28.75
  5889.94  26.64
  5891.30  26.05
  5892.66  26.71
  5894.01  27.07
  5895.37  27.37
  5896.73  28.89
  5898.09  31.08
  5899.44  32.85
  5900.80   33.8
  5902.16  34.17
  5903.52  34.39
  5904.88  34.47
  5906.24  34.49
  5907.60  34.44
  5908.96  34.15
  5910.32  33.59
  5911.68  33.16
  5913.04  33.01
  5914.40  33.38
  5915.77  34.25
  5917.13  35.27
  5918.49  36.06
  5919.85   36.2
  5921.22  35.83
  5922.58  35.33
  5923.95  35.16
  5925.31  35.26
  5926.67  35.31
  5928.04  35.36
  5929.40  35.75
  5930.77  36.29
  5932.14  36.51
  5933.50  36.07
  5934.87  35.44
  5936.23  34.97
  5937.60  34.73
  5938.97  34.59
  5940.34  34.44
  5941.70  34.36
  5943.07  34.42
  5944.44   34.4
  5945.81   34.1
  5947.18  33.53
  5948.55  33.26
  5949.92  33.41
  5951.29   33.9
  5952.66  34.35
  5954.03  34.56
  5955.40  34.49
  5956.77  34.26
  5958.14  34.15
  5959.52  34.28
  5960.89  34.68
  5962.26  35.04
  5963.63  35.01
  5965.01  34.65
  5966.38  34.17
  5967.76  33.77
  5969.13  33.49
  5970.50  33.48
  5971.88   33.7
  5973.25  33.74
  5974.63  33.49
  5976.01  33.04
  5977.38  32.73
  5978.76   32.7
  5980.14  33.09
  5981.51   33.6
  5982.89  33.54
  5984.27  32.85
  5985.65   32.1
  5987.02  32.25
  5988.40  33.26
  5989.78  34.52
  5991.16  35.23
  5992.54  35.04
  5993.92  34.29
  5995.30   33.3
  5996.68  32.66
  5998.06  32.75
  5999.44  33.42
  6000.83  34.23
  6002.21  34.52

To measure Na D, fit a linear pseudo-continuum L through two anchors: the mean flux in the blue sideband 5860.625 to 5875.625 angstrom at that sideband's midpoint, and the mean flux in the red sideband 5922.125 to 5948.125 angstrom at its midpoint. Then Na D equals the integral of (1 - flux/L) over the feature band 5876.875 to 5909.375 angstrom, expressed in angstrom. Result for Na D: 2.14 angstrom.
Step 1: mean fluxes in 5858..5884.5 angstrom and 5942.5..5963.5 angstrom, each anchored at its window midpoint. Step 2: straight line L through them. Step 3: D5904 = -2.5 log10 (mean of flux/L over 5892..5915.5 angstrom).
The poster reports 0.065 mag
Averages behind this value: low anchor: 34.2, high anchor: 34.2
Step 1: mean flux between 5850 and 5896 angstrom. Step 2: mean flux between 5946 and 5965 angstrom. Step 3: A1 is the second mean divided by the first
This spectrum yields 1.04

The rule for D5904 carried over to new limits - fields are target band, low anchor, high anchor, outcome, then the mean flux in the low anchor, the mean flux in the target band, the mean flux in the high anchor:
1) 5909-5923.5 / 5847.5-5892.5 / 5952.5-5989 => -0.03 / 33.4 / 34.6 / 33.7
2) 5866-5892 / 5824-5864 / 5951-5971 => 0.05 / 34.7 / 33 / 34.3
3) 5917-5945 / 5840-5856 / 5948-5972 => -0.03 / 35.2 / 35.3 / 34.2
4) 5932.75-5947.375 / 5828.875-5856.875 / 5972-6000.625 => -0.02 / 35.1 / 34.7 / 33.4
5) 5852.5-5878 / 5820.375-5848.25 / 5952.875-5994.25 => 0.02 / 35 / 34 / 33.8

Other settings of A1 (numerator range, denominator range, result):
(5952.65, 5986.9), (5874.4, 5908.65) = 1.05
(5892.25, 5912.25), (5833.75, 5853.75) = 0.91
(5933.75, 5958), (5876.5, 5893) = 1.07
